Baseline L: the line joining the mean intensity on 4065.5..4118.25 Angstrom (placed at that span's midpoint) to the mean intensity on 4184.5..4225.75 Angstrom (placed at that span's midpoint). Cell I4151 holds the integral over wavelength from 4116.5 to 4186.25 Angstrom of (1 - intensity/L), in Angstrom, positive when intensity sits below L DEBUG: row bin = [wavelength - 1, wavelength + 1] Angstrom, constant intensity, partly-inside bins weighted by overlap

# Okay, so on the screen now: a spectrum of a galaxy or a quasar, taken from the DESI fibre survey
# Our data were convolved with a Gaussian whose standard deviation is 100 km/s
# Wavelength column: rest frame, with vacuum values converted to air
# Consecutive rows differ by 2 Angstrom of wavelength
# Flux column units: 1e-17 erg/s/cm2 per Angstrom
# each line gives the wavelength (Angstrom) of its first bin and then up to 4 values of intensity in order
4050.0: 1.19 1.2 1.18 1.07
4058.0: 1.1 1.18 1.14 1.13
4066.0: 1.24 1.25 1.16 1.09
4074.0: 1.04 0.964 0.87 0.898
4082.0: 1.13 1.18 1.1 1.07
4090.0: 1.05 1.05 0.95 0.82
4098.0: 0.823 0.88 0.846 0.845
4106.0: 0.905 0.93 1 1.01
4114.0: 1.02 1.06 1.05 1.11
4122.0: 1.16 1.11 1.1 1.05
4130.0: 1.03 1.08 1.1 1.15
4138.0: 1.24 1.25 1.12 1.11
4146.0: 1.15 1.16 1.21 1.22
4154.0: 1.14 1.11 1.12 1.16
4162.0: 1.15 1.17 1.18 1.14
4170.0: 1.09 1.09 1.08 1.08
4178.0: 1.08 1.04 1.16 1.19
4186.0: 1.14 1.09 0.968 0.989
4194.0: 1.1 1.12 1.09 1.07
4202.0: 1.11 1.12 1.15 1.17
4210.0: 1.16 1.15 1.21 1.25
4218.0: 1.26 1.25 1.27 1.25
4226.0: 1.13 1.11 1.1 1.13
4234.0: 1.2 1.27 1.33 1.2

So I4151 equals -3.2 Angstrom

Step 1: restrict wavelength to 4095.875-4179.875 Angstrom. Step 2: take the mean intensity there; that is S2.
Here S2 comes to 1.08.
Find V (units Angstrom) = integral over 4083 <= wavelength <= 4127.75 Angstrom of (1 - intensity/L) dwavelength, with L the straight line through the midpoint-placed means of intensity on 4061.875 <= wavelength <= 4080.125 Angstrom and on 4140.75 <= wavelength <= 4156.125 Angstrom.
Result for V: 4.5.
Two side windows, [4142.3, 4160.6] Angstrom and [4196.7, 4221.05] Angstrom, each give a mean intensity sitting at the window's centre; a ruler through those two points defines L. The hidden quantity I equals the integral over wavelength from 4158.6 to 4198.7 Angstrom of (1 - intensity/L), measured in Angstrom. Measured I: 1.82 Angstrom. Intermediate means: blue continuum 1.15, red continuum 1.17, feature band 1.11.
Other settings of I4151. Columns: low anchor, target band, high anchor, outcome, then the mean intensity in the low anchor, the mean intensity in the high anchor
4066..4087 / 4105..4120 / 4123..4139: 1.3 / 1.08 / 1.11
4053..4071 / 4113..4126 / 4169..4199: 0.5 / 1.16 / 1.09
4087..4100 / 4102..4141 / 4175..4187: -2.0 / 0.954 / 1.11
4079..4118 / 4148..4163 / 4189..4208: -1.7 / 0.979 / 1.08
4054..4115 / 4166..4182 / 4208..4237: 0.6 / 1.03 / 1.19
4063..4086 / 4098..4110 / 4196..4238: 2.4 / 1.09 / 1.18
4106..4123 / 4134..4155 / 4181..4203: -2.3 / 1.03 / 1.09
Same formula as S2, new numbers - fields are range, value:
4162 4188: 1.12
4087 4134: 1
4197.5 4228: 1.18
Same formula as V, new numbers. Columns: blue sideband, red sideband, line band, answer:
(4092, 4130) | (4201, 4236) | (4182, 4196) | 0.5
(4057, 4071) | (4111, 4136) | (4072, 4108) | 5.2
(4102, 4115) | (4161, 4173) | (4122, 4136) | -1.1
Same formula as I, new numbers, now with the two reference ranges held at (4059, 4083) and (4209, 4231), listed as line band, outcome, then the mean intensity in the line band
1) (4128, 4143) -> 0.0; 1.13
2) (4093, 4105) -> 2.7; 0.861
